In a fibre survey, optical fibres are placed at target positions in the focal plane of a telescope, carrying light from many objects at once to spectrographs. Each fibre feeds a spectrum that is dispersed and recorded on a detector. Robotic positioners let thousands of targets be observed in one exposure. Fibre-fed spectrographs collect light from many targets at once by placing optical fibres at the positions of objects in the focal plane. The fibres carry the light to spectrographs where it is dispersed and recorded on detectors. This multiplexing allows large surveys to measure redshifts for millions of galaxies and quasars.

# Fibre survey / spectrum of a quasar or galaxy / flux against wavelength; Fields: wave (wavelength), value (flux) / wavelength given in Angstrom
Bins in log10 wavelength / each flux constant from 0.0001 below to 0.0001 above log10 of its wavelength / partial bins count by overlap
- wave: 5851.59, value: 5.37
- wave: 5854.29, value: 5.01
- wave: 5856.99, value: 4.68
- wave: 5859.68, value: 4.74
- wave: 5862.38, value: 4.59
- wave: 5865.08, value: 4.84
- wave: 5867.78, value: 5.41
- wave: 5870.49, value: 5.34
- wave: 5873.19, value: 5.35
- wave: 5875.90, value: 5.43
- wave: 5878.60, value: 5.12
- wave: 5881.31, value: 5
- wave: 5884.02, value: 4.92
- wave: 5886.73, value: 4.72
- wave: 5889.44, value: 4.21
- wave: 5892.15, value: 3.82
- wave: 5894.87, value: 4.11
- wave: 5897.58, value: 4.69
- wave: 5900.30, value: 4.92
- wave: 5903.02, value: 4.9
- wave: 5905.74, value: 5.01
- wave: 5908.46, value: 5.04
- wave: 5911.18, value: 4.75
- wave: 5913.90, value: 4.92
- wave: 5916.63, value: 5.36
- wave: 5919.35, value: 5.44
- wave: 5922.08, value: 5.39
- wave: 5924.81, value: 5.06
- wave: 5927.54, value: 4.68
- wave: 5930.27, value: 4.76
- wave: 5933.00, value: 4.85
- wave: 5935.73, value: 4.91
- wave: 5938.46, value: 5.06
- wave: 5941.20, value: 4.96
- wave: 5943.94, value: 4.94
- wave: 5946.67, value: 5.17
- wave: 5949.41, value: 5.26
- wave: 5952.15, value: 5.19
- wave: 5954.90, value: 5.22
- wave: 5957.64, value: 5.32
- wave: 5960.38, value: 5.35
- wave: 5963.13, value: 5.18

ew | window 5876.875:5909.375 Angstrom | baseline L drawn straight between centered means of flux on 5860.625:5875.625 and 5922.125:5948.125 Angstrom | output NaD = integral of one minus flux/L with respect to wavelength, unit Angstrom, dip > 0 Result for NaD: 2.24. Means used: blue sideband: 5.12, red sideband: 4.96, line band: 4.71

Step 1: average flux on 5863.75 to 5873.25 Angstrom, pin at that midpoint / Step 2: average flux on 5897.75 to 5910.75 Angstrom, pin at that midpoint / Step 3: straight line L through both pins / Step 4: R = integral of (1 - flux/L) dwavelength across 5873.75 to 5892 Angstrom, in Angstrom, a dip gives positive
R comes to 0.9 Angstrom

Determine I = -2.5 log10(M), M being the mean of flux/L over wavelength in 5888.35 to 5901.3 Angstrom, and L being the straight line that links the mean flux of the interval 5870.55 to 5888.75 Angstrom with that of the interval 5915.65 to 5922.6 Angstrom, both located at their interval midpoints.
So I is 0.20 mag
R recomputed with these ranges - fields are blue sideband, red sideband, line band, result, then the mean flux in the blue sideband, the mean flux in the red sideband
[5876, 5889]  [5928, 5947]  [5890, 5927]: 0.5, 4.94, 4.93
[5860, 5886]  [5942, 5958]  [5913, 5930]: 0.0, 5.09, 5.17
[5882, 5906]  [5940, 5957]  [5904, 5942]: -1.1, 4.58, 5.13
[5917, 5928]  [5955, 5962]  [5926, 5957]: 1.5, 5.2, 5.31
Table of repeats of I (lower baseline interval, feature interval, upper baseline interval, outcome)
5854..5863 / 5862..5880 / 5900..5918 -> -0.08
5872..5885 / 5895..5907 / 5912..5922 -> 0.09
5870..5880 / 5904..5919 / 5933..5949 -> 0.02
